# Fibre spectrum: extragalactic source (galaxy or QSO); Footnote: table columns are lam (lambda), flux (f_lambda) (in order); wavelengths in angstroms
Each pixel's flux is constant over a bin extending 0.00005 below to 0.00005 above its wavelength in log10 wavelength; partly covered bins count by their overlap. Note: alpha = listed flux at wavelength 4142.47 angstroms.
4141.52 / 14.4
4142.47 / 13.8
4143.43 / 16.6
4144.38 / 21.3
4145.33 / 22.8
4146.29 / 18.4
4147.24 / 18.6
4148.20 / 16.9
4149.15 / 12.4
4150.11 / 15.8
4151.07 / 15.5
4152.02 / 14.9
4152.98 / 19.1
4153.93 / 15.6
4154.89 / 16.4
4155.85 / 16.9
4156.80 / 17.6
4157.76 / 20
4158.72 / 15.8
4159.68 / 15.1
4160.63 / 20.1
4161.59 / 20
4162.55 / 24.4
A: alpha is 13.8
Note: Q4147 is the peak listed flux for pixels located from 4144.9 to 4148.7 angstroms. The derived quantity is 22.8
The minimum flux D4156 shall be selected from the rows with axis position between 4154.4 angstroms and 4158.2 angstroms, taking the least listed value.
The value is 16.4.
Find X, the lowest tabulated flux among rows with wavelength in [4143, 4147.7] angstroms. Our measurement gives 16.6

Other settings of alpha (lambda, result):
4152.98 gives 19.1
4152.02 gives 14.9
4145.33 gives 22.8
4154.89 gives 16.4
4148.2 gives 16.9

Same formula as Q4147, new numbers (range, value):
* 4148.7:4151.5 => 15.8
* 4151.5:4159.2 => 20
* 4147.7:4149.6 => 16.9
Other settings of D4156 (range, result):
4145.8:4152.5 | 12.4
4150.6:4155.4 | 14.9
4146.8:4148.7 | 16.9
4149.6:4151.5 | 15.5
